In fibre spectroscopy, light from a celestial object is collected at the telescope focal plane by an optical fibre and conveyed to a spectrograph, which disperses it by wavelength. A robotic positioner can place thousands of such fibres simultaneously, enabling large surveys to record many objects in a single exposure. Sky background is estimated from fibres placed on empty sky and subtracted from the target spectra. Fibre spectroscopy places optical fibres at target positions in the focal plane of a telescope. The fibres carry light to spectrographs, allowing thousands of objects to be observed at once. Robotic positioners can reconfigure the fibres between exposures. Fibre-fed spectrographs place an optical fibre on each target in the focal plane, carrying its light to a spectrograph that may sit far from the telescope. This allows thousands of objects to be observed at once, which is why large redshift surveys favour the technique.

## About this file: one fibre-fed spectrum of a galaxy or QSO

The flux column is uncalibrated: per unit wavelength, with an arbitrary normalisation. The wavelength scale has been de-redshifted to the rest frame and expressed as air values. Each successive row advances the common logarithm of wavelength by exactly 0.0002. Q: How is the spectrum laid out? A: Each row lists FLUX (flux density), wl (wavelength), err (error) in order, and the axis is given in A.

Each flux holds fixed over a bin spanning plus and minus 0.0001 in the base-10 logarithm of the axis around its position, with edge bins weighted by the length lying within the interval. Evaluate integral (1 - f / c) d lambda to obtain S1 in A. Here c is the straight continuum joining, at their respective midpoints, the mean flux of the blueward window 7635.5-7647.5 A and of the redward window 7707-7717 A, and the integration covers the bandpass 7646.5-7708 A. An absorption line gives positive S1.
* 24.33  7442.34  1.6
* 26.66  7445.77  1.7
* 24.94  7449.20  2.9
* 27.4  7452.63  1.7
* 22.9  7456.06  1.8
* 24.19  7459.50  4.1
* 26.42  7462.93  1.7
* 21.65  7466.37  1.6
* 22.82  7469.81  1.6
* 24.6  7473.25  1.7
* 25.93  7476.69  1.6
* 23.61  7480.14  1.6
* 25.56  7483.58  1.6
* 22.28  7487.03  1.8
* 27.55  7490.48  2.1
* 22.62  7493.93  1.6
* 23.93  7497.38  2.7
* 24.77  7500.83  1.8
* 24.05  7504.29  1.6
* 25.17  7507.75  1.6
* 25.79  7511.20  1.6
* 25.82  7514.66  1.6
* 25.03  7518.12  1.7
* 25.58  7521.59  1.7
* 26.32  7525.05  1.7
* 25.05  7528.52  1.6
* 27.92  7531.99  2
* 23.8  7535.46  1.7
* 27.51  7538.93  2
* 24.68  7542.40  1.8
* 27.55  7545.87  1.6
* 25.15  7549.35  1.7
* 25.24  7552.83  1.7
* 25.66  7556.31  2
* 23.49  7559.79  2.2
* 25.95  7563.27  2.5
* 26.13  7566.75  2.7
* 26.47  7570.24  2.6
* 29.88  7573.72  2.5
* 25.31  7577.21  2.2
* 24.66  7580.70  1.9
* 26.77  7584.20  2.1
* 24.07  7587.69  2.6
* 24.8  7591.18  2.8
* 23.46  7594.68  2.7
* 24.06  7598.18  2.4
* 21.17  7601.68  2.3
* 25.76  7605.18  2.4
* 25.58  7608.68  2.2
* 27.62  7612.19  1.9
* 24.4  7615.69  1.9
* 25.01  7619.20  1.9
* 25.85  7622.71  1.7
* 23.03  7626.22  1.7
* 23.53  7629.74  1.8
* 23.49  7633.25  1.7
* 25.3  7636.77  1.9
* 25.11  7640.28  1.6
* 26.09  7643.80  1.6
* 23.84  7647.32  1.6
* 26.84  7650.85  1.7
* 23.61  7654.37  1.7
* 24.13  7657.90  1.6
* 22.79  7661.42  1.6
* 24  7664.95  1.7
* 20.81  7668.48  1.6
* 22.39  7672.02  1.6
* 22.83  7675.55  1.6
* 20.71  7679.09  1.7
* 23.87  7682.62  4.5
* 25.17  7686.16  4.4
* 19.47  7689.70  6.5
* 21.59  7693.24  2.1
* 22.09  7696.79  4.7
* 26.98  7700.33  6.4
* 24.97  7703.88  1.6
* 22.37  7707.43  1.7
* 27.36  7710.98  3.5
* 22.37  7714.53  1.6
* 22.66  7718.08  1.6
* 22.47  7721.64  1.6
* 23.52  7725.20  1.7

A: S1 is 3.6 A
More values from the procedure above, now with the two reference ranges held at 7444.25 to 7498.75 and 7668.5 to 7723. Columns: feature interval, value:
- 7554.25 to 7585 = -2.7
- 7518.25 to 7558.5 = -2.8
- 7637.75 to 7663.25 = -1.4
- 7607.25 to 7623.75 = -1.4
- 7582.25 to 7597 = -0.6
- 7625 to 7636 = 0.0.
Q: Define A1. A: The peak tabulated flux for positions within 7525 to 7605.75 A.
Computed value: 29.88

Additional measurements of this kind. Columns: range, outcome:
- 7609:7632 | 27.62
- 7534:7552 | 27.55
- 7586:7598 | 24.8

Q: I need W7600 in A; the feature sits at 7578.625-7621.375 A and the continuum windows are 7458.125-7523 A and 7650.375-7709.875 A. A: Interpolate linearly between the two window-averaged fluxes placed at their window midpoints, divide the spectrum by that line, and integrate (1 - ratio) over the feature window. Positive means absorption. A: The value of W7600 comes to -1.8 A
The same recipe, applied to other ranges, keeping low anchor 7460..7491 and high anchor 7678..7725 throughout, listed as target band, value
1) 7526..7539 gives -0.98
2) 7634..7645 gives -0.80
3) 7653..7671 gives 0.34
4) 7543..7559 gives -1.11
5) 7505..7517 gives -0.62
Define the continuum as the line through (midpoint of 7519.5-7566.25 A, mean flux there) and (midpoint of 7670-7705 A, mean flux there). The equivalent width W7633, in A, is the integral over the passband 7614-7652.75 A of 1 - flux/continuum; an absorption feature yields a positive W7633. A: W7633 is -1.3 A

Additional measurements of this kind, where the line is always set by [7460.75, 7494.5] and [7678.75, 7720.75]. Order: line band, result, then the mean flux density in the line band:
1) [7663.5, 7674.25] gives 0.5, 22.4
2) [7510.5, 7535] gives -1.7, 25.8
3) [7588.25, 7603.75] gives 0.2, 23.5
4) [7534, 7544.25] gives -0.6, 25.4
